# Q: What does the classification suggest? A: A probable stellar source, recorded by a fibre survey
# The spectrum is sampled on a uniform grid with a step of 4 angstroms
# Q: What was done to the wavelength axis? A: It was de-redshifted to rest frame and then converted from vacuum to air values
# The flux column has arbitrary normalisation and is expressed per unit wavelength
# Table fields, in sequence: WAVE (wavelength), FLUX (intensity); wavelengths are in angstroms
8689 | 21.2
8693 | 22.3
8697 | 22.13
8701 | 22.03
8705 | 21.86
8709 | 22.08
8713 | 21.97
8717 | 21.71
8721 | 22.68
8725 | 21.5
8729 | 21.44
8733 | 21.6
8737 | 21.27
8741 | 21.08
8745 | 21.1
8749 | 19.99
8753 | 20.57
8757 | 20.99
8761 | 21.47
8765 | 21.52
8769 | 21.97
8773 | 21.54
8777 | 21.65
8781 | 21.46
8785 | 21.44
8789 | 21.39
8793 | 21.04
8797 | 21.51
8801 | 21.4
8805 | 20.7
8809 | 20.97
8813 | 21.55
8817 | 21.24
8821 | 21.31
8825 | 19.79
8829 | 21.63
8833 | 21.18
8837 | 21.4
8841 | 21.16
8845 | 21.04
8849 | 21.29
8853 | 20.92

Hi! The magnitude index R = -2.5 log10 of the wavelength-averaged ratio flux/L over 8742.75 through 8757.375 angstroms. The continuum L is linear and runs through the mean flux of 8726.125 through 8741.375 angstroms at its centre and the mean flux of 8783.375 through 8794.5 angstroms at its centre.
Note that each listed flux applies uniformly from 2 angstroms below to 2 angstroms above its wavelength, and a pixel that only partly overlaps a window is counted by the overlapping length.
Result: 0.04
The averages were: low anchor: 21.4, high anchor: 21.3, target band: 20.6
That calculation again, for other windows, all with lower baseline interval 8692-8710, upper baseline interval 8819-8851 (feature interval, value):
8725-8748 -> 0.03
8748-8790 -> 0.01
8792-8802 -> 0.00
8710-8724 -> -0.01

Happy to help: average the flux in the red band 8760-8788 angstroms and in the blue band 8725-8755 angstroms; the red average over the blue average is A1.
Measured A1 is 1.03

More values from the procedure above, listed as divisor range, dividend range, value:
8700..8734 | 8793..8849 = 0.97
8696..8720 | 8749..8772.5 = 0.96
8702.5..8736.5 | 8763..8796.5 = 0.98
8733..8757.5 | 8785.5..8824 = 1.02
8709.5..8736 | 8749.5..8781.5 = 0.98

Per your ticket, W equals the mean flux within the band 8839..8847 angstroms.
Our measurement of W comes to 21.1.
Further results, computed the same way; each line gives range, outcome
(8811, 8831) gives 21.1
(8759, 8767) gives 21.5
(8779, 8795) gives 21.3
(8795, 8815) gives 21.2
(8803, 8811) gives 20.8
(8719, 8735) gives 21.8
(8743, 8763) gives 20.8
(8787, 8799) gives 21.3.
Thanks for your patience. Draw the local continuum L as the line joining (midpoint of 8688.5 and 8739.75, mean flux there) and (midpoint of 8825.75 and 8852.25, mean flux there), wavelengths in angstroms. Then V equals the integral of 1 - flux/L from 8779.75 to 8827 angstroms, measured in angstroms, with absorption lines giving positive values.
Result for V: 0.5 angstroms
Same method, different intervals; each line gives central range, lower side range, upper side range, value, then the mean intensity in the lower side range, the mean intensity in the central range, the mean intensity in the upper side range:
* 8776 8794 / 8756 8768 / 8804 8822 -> -0.08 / 21.4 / 21.4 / 21.2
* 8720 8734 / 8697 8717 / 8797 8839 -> 0.04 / 22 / 21.8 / 21.1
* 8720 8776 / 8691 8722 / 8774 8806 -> 1.02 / 22.1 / 21.3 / 21.3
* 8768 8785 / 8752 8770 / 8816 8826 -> -0.34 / 21.3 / 21.6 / 20.8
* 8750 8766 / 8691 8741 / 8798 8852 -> 0.39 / 21.8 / 21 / 21.1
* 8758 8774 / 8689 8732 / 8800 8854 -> -0.04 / 21.9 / 21.6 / 21.1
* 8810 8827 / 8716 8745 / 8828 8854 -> 0.26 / 21.6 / 21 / 21.2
